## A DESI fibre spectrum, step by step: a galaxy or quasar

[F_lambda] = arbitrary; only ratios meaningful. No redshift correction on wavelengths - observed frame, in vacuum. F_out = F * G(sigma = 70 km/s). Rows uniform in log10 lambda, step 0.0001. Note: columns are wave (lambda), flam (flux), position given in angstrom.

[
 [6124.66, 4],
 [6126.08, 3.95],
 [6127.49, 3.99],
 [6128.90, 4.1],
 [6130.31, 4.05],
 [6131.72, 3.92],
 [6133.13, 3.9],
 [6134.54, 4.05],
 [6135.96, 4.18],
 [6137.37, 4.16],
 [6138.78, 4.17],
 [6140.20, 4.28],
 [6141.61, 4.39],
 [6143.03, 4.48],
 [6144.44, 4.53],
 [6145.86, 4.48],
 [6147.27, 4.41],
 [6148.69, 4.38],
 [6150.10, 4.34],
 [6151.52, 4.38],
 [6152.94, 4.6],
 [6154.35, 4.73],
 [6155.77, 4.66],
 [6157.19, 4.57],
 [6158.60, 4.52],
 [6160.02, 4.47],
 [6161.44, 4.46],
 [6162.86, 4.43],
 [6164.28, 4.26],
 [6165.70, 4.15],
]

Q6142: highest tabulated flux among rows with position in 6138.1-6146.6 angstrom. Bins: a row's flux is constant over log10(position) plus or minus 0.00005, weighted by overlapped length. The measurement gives 4.53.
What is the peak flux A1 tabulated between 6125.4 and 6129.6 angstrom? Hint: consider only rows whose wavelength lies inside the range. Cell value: 4.1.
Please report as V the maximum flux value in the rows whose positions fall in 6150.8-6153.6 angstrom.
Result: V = 4.6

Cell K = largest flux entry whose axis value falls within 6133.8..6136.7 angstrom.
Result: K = 4.18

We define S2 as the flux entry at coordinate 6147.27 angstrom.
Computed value 4.41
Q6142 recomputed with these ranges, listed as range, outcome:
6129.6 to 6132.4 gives 4.05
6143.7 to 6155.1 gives 4.73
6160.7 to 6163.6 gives 4.46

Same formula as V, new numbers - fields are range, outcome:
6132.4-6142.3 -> 4.39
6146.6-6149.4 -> 4.41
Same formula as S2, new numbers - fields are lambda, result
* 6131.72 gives 3.92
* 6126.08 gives 3.95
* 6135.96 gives 4.18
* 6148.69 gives 4.38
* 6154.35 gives 4.73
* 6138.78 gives 4.17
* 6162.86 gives 4.43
